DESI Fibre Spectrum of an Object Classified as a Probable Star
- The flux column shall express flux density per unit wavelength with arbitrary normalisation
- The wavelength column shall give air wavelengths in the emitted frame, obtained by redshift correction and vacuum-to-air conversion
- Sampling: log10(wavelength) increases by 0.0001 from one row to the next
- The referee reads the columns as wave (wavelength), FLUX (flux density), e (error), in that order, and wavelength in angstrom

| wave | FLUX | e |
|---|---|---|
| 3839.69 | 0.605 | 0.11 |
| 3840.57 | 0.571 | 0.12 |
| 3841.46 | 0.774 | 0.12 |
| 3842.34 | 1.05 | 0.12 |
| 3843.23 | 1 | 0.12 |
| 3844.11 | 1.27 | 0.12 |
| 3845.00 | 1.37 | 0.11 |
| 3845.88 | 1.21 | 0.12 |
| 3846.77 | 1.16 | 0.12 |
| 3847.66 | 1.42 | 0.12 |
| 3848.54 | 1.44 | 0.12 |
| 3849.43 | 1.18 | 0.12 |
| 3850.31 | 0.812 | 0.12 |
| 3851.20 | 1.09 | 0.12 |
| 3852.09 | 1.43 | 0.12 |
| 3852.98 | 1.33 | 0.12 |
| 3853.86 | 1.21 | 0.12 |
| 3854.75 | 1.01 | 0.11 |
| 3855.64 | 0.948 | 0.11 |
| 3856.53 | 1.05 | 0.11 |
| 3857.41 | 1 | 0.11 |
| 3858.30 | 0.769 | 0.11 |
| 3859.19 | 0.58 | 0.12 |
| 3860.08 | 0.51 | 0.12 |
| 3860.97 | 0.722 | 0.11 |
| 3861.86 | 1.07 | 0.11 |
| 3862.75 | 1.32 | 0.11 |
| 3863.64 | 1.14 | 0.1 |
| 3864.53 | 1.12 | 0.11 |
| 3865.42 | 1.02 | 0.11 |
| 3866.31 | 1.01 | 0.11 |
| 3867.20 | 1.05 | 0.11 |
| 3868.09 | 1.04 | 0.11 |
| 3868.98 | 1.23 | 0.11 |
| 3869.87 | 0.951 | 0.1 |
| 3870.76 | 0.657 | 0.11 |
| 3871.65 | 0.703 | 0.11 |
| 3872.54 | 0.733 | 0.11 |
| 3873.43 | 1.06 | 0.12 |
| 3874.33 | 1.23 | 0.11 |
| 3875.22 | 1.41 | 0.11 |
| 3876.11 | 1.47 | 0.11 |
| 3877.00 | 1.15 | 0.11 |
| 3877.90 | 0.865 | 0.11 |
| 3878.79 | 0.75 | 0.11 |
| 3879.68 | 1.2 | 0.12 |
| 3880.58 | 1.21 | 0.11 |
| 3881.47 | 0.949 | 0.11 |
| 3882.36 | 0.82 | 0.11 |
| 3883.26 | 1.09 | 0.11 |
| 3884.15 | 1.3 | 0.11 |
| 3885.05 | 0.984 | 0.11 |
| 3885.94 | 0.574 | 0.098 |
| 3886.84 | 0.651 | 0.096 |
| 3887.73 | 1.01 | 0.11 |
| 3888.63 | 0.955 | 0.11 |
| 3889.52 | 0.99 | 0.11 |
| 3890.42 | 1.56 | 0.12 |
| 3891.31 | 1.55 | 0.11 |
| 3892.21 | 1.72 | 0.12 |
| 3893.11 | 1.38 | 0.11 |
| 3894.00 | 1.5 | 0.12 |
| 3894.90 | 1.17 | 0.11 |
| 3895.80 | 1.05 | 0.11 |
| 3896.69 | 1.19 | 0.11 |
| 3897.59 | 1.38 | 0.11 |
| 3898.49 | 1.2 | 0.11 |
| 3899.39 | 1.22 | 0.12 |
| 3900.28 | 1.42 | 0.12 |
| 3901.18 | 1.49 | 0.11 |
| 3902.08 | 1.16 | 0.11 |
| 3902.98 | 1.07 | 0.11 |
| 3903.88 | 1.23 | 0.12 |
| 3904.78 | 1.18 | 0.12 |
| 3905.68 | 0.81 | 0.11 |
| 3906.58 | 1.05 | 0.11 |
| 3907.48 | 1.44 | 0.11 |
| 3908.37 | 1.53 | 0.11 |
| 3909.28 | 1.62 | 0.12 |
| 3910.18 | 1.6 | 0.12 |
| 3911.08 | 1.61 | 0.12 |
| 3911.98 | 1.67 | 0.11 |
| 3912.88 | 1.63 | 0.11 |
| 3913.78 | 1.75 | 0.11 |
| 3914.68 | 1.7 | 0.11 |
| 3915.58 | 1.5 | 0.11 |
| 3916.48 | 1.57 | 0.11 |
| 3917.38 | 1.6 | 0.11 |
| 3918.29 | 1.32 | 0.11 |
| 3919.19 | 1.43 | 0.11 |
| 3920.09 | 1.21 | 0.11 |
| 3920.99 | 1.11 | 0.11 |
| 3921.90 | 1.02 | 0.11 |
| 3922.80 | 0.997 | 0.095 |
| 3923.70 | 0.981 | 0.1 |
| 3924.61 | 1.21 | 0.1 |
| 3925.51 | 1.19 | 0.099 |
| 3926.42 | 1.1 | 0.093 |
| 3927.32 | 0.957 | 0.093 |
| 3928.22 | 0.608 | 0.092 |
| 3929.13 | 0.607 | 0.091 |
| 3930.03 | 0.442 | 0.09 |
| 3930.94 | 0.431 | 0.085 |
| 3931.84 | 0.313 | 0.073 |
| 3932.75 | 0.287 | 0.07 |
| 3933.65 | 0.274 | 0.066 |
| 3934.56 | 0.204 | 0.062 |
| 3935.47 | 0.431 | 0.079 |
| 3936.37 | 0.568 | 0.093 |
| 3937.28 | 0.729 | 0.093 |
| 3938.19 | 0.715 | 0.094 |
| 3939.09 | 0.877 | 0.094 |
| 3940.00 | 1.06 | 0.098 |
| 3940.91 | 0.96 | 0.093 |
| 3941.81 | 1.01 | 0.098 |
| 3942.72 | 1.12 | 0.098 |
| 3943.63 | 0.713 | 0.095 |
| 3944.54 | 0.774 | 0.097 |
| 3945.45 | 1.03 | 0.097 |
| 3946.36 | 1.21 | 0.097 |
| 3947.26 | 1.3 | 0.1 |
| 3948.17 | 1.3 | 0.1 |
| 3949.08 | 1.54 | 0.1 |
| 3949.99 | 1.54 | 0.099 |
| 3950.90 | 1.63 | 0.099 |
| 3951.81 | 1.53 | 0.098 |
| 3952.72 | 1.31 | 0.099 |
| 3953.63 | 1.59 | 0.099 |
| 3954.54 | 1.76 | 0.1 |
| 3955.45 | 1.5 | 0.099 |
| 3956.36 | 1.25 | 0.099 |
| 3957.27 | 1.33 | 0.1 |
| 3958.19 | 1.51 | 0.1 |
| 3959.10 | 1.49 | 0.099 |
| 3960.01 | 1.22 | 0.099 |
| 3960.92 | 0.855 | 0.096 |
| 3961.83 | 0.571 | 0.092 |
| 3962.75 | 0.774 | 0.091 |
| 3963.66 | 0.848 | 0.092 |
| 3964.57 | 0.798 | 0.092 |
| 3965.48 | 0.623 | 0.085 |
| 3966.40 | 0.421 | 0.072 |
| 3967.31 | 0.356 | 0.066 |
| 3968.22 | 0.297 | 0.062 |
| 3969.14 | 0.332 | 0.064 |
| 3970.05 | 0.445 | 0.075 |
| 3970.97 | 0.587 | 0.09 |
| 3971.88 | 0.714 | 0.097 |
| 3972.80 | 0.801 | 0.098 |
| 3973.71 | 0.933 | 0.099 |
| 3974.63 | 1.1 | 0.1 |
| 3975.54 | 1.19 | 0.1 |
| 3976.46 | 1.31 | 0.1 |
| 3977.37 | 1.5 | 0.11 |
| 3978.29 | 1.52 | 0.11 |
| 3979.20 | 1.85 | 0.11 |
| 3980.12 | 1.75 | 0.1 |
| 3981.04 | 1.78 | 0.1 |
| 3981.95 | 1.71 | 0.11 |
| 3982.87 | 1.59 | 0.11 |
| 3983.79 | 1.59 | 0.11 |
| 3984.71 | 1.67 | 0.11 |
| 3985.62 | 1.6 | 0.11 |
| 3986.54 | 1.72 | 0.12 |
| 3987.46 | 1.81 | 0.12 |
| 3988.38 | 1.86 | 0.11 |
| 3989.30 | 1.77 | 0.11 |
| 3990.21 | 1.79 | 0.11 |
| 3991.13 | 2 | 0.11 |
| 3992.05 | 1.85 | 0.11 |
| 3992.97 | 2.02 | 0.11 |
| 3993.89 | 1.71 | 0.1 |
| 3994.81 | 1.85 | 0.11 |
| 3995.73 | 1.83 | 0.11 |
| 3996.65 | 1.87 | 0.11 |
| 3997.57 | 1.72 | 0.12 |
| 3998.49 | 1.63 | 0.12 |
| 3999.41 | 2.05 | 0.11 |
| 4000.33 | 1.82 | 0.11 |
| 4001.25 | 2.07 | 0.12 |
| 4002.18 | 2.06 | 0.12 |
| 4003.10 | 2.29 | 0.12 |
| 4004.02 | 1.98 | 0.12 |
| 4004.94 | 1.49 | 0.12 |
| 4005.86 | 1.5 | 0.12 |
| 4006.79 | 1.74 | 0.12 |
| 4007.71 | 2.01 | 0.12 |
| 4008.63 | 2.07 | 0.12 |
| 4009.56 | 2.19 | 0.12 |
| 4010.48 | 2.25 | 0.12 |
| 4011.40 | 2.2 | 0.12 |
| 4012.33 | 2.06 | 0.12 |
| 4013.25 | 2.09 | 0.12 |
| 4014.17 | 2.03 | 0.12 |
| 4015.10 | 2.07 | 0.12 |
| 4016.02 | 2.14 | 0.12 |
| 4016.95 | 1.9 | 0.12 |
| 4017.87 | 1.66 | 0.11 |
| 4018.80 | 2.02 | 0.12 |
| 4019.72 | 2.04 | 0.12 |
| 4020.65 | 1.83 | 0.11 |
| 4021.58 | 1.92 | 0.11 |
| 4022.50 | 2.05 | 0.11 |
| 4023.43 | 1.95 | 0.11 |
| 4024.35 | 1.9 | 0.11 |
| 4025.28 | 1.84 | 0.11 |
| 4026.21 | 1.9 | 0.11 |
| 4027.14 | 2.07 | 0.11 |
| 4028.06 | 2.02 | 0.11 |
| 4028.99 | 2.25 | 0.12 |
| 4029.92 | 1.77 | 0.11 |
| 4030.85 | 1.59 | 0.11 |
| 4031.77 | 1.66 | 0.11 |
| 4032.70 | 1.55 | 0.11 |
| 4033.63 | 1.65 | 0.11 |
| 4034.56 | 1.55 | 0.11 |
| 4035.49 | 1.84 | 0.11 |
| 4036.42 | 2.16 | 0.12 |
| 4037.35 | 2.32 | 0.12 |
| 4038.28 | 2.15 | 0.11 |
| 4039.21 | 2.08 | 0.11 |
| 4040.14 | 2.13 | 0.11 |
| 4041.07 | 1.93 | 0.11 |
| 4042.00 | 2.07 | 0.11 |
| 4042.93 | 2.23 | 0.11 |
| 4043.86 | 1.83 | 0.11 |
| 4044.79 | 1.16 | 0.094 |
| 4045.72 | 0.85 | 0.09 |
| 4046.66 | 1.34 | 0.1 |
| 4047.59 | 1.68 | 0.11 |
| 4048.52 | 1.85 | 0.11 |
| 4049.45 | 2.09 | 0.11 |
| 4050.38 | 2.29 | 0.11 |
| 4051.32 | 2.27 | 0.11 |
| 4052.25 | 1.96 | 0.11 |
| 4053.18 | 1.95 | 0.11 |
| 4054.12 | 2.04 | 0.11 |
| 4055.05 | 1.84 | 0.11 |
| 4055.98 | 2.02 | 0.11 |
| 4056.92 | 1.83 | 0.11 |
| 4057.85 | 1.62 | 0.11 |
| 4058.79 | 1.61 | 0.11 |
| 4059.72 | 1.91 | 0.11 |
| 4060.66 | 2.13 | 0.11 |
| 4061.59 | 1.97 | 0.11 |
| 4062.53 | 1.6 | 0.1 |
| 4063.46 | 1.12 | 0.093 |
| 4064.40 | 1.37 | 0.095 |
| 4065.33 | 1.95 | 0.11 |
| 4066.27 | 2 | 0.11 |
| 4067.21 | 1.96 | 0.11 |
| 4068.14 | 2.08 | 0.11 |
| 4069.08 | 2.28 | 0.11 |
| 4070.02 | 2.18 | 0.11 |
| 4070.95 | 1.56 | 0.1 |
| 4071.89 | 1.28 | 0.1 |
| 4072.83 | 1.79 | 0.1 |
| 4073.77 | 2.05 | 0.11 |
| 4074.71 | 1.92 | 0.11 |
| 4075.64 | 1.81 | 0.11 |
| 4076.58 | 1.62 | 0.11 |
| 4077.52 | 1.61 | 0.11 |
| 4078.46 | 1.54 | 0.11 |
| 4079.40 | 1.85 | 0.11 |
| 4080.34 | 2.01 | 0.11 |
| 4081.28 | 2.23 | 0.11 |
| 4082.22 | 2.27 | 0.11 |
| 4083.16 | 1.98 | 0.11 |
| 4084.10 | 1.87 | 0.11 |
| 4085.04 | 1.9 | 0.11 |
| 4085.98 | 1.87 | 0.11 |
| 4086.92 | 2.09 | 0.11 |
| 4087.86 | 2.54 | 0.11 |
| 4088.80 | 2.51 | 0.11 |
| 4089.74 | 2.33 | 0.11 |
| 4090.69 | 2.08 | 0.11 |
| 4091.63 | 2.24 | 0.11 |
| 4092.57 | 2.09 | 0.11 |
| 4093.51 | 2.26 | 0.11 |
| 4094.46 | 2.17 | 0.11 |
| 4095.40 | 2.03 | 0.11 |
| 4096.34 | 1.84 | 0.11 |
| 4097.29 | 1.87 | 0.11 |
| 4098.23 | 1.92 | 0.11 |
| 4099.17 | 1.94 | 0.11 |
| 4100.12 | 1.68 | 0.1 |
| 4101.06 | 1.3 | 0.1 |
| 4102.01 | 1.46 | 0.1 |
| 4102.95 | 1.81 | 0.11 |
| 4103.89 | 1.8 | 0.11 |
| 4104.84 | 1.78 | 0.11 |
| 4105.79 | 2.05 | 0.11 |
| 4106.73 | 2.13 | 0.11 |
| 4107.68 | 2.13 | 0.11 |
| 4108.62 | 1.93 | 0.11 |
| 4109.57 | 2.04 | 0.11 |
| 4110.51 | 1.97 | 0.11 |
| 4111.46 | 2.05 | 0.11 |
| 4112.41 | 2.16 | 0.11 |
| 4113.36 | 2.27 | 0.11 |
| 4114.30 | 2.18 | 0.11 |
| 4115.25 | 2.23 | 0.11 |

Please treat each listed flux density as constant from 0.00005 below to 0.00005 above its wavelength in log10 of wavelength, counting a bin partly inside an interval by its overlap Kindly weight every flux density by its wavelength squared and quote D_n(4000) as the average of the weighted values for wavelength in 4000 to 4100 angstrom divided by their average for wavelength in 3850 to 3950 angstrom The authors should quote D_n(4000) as 1.9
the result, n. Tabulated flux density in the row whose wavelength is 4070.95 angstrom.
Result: 1.56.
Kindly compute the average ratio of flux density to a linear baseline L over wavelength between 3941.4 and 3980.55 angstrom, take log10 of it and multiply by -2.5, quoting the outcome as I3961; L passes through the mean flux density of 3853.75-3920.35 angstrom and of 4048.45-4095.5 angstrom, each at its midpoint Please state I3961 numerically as 0.32 mag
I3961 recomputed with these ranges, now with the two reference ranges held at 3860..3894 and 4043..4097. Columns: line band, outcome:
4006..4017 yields -0.24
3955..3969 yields 0.49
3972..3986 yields 0.05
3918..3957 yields 0.31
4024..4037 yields -0.07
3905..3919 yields -0.21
